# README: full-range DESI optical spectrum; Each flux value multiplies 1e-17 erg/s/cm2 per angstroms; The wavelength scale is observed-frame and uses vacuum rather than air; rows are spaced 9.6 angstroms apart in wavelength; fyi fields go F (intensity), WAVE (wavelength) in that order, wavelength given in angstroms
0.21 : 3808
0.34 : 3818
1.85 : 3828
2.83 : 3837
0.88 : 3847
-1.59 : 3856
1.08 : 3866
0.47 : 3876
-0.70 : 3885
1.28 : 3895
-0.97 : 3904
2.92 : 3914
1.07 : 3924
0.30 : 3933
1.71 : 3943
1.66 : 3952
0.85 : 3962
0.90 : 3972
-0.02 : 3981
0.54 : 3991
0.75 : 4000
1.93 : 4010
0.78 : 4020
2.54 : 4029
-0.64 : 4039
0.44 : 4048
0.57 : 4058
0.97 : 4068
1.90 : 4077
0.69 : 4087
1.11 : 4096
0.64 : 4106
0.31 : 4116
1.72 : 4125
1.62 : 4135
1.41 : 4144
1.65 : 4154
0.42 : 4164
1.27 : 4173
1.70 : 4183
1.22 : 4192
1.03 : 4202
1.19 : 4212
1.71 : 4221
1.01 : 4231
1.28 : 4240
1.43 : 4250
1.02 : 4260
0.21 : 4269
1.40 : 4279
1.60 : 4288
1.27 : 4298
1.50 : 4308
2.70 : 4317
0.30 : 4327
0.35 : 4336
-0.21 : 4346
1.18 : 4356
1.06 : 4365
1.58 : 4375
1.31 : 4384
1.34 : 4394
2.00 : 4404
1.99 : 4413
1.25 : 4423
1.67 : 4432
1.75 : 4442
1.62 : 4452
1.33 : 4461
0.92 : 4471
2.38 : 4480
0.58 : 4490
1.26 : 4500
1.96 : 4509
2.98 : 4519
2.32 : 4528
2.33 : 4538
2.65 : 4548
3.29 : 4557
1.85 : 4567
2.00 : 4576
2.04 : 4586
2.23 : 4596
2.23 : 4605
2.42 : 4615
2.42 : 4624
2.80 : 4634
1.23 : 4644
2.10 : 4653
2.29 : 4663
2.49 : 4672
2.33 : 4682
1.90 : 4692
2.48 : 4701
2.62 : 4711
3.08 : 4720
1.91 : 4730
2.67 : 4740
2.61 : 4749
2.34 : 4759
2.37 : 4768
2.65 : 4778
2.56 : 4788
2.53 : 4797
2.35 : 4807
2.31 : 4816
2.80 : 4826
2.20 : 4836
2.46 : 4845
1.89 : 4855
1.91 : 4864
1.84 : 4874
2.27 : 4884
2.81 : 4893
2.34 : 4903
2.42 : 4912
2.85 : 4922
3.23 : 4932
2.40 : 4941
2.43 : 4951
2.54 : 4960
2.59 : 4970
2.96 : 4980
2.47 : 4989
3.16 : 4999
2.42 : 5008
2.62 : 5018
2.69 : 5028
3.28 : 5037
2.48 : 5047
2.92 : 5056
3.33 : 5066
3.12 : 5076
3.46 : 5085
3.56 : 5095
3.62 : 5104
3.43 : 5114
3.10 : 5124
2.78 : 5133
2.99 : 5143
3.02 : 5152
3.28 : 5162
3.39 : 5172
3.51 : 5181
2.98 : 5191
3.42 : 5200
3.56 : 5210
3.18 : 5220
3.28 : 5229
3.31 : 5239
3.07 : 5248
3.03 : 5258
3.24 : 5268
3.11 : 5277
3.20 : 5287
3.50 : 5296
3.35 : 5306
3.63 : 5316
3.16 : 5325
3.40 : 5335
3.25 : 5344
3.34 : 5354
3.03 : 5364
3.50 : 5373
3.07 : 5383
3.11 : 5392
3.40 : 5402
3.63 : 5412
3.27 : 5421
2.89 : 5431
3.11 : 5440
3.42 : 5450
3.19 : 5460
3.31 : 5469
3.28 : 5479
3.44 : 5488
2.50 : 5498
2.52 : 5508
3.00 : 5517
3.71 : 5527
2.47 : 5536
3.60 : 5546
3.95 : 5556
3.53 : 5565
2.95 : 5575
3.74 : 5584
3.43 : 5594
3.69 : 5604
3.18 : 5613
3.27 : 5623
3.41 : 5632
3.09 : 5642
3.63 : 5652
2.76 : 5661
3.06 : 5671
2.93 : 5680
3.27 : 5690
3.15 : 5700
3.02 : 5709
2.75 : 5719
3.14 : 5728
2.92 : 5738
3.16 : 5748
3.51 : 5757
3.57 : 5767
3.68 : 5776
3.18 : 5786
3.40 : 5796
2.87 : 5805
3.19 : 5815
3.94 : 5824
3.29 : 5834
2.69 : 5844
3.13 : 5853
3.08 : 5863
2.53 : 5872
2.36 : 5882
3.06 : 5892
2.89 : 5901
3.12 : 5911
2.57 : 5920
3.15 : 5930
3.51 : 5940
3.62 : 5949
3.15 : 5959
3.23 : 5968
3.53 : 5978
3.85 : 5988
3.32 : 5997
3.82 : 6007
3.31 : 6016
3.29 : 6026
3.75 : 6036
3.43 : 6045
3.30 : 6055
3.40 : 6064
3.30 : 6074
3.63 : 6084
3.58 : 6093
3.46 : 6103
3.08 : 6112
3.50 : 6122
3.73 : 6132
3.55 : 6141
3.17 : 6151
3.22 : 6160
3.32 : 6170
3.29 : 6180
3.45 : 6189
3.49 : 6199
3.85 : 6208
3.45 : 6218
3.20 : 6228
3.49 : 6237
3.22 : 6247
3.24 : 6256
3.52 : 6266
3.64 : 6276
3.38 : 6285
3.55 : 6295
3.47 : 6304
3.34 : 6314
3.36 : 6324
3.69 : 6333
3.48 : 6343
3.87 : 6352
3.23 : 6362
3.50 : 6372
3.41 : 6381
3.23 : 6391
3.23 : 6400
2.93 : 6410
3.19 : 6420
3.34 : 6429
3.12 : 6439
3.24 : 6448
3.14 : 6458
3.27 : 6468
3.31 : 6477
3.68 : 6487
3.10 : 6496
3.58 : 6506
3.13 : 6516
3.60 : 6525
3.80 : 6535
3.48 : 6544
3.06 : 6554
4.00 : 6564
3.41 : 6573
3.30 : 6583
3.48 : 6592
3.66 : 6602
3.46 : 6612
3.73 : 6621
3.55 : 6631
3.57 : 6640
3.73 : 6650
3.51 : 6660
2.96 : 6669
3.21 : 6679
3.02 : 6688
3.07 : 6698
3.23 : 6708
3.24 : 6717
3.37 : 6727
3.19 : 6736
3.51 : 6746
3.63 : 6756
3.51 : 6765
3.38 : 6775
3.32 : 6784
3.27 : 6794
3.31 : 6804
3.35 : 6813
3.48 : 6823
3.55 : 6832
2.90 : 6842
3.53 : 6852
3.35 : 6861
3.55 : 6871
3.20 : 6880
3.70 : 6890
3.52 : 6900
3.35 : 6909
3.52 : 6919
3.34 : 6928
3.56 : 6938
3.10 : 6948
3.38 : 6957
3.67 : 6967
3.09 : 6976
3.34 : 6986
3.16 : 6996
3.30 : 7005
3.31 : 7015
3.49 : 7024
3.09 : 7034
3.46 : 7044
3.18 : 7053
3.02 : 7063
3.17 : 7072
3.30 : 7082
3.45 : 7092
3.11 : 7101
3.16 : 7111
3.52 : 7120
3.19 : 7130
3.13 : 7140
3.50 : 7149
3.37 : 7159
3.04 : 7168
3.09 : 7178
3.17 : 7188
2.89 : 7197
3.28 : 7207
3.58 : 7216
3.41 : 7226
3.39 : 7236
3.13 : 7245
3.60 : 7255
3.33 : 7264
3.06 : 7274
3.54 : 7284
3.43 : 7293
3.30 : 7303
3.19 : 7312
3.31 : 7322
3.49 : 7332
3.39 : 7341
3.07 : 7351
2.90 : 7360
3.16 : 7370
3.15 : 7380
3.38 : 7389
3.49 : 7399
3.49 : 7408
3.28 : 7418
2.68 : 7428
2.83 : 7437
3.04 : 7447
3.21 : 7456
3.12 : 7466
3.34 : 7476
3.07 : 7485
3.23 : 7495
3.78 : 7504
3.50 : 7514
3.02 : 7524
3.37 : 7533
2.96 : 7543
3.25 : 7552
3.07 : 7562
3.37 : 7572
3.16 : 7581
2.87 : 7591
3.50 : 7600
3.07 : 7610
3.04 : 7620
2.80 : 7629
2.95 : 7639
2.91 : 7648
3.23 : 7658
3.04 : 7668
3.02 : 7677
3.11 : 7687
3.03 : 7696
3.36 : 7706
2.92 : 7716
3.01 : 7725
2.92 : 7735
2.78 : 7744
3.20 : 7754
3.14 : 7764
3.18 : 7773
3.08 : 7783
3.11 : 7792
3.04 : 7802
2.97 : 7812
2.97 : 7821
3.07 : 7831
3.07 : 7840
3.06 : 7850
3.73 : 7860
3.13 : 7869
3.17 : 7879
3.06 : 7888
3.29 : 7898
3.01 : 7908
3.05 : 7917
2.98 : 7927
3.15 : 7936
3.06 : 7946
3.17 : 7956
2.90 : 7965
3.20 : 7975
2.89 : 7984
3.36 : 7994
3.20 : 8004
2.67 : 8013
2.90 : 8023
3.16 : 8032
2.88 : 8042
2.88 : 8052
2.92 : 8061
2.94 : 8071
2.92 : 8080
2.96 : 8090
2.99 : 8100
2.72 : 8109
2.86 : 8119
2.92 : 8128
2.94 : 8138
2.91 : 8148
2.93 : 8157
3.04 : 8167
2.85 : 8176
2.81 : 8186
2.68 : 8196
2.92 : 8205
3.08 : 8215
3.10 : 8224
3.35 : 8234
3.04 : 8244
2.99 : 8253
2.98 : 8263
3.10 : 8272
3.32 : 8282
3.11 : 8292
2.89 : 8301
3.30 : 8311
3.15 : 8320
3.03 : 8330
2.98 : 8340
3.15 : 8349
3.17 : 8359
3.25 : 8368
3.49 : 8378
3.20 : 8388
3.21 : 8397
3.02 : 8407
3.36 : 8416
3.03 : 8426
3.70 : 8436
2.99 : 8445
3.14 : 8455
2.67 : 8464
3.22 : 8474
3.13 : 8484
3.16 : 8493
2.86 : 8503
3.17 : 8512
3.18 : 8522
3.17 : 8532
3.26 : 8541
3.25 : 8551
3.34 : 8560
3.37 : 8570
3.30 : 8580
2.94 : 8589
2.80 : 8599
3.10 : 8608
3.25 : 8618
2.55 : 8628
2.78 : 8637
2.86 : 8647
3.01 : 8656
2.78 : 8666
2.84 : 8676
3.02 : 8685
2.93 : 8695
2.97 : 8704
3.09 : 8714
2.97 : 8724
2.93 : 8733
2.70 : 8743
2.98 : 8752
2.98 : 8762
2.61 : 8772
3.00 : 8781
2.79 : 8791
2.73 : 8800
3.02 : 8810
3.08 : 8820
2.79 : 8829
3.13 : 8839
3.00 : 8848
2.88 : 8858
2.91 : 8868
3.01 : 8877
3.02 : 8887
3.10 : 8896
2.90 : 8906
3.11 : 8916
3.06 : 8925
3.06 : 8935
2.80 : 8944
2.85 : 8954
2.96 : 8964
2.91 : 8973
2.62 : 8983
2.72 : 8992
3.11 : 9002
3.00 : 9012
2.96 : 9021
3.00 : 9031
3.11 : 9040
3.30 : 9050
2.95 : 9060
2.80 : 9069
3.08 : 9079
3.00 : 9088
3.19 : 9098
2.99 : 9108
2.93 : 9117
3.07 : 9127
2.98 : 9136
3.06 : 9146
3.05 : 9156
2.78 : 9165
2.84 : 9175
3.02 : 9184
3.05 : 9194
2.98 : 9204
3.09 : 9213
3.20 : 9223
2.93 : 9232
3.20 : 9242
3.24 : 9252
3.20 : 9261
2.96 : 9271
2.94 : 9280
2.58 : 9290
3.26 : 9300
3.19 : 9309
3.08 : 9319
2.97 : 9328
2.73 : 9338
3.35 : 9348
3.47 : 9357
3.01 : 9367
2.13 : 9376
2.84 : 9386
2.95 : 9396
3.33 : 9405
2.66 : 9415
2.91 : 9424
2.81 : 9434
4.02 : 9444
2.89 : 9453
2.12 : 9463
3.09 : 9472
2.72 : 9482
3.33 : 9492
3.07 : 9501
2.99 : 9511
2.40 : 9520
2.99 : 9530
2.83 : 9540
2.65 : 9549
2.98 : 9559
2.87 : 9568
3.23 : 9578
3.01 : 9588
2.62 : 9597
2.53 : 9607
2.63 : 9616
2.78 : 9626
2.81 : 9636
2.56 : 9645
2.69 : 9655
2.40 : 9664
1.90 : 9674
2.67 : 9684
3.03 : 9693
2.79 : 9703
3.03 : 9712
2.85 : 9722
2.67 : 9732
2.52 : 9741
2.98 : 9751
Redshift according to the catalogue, 0.132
